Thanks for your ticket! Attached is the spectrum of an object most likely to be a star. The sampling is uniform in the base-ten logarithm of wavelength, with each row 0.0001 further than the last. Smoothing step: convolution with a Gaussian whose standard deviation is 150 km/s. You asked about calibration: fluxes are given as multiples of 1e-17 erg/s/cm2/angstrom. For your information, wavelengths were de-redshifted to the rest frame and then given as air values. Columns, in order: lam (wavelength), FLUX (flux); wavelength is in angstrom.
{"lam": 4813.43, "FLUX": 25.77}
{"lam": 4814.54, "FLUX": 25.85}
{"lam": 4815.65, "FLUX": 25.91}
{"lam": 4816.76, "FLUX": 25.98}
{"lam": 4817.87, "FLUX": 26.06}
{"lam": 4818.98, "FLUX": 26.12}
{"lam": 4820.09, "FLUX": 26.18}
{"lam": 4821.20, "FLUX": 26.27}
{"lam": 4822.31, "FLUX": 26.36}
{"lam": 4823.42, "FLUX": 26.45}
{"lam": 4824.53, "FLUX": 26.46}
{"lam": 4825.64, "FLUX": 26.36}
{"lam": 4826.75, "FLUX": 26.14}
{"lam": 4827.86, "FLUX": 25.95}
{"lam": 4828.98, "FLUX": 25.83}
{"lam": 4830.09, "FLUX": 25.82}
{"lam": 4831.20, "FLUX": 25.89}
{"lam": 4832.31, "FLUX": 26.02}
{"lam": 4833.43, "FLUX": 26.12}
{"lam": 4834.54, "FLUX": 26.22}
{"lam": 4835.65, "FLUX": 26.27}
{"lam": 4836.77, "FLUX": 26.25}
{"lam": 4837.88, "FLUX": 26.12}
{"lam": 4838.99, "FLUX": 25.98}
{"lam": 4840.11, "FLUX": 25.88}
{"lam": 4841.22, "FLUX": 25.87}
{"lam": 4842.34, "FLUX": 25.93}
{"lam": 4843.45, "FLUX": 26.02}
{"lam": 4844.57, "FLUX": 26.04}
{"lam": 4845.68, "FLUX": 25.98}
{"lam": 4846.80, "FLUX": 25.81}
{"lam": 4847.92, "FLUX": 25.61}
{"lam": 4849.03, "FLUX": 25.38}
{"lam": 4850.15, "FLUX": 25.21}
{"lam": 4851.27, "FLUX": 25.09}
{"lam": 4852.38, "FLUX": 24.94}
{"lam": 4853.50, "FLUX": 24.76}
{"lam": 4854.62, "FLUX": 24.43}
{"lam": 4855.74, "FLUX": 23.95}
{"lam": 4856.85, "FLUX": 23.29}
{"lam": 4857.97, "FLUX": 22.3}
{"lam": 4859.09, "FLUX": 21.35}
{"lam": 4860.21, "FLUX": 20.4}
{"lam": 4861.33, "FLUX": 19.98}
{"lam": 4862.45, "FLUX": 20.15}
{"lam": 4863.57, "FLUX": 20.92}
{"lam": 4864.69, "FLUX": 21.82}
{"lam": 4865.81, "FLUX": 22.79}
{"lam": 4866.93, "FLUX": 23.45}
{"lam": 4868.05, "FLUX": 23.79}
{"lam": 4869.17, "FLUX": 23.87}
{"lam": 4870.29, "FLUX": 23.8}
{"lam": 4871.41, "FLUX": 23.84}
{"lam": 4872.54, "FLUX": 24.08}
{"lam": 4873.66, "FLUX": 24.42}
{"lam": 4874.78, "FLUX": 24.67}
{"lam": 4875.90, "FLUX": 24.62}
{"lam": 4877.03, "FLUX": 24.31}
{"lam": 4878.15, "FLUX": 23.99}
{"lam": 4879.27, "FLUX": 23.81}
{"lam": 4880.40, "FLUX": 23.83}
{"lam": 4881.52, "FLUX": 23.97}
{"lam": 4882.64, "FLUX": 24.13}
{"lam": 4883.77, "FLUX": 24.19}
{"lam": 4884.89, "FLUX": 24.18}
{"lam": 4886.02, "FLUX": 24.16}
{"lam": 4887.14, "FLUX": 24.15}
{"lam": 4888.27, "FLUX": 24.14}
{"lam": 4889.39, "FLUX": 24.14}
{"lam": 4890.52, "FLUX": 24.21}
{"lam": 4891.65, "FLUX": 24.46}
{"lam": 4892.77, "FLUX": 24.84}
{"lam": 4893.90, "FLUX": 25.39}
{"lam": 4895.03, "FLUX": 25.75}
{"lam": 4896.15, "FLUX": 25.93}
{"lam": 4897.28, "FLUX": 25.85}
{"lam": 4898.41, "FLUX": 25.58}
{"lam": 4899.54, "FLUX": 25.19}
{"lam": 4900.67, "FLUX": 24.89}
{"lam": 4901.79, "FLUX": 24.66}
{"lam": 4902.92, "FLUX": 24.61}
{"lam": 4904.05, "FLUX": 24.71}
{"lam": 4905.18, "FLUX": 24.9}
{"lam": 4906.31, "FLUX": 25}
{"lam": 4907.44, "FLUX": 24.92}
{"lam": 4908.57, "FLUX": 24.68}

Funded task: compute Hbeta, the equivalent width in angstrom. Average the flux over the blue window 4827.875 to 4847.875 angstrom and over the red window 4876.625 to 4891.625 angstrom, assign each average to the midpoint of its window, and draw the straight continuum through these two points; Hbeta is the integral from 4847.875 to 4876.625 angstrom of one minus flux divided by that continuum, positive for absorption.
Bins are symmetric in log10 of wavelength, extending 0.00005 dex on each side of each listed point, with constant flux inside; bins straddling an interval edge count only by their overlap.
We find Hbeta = 1.8 angstrom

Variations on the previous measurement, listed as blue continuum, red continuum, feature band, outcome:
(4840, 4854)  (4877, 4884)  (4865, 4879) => 0.3 angstrom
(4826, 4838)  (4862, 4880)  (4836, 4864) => 0.6 angstrom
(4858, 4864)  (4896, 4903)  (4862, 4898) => -1.7 angstrom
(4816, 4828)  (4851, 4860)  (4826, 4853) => -1.1 angstrom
